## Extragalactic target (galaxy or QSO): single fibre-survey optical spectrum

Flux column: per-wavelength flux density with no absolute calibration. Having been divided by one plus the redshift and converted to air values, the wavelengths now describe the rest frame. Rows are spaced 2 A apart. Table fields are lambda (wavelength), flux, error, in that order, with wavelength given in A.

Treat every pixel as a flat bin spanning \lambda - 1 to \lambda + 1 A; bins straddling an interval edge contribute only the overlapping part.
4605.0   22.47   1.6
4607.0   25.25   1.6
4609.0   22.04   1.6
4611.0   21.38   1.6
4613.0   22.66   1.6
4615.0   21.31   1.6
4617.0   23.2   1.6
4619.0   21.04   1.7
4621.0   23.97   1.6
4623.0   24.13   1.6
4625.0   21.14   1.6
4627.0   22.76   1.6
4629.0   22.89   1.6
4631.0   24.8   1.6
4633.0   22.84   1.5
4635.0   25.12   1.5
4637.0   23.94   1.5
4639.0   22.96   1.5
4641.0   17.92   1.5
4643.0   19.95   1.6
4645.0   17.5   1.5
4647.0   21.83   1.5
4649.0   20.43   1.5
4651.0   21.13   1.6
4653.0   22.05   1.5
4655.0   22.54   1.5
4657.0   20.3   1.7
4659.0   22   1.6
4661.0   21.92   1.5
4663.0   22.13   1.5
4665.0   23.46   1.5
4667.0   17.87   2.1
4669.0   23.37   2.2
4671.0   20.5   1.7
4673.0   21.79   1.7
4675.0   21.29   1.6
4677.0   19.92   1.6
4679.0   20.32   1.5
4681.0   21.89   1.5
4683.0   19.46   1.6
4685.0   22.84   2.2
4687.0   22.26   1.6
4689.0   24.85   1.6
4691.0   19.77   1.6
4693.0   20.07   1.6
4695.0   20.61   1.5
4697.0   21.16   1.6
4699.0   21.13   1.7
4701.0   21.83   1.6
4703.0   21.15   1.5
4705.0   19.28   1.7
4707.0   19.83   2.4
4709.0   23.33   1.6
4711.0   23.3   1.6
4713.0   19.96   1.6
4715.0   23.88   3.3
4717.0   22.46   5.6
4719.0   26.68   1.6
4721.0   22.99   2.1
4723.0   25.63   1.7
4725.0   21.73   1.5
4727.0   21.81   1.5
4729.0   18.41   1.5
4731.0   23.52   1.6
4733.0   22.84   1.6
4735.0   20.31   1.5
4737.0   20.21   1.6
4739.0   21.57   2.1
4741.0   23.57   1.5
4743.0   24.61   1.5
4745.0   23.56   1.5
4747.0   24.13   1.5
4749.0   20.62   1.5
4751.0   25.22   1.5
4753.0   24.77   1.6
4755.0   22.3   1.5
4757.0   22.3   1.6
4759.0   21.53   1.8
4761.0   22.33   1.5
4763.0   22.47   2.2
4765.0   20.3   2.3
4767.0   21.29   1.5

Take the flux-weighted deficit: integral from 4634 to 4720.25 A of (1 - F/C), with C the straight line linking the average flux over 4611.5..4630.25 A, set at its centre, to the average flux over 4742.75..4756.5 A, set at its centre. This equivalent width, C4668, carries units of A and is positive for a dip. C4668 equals 5.4 A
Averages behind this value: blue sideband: 22.6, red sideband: 23.5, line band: 21.5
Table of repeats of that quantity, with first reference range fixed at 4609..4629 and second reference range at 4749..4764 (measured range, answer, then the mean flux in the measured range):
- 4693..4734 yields 1.21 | 22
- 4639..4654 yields 1.46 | 20.3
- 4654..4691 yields 1.68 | 21.5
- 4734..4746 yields 0.25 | 22.3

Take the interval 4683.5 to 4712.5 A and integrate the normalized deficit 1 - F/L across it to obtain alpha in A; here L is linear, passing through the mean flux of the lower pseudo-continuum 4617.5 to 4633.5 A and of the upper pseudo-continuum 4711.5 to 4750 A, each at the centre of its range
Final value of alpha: 1.6 A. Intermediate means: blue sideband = 23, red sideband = 22.6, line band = 21.5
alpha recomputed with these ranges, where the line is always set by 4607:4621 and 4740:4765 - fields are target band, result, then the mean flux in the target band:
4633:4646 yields 0.6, 21.4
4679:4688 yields 0.5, 21.5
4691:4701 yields 0.9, 20.8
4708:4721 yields -0.2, 23.2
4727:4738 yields 0.9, 21.1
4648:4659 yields 0.6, 21.4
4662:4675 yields 0.6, 21.5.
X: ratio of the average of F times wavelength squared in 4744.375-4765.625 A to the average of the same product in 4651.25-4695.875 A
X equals 1.1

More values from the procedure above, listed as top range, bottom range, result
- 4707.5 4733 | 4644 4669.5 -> 1.10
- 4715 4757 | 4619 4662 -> 1.08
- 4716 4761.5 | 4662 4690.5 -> 1.08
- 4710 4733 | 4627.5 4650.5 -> 1.08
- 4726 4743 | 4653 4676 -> 1.04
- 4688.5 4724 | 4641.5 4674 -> 1.07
